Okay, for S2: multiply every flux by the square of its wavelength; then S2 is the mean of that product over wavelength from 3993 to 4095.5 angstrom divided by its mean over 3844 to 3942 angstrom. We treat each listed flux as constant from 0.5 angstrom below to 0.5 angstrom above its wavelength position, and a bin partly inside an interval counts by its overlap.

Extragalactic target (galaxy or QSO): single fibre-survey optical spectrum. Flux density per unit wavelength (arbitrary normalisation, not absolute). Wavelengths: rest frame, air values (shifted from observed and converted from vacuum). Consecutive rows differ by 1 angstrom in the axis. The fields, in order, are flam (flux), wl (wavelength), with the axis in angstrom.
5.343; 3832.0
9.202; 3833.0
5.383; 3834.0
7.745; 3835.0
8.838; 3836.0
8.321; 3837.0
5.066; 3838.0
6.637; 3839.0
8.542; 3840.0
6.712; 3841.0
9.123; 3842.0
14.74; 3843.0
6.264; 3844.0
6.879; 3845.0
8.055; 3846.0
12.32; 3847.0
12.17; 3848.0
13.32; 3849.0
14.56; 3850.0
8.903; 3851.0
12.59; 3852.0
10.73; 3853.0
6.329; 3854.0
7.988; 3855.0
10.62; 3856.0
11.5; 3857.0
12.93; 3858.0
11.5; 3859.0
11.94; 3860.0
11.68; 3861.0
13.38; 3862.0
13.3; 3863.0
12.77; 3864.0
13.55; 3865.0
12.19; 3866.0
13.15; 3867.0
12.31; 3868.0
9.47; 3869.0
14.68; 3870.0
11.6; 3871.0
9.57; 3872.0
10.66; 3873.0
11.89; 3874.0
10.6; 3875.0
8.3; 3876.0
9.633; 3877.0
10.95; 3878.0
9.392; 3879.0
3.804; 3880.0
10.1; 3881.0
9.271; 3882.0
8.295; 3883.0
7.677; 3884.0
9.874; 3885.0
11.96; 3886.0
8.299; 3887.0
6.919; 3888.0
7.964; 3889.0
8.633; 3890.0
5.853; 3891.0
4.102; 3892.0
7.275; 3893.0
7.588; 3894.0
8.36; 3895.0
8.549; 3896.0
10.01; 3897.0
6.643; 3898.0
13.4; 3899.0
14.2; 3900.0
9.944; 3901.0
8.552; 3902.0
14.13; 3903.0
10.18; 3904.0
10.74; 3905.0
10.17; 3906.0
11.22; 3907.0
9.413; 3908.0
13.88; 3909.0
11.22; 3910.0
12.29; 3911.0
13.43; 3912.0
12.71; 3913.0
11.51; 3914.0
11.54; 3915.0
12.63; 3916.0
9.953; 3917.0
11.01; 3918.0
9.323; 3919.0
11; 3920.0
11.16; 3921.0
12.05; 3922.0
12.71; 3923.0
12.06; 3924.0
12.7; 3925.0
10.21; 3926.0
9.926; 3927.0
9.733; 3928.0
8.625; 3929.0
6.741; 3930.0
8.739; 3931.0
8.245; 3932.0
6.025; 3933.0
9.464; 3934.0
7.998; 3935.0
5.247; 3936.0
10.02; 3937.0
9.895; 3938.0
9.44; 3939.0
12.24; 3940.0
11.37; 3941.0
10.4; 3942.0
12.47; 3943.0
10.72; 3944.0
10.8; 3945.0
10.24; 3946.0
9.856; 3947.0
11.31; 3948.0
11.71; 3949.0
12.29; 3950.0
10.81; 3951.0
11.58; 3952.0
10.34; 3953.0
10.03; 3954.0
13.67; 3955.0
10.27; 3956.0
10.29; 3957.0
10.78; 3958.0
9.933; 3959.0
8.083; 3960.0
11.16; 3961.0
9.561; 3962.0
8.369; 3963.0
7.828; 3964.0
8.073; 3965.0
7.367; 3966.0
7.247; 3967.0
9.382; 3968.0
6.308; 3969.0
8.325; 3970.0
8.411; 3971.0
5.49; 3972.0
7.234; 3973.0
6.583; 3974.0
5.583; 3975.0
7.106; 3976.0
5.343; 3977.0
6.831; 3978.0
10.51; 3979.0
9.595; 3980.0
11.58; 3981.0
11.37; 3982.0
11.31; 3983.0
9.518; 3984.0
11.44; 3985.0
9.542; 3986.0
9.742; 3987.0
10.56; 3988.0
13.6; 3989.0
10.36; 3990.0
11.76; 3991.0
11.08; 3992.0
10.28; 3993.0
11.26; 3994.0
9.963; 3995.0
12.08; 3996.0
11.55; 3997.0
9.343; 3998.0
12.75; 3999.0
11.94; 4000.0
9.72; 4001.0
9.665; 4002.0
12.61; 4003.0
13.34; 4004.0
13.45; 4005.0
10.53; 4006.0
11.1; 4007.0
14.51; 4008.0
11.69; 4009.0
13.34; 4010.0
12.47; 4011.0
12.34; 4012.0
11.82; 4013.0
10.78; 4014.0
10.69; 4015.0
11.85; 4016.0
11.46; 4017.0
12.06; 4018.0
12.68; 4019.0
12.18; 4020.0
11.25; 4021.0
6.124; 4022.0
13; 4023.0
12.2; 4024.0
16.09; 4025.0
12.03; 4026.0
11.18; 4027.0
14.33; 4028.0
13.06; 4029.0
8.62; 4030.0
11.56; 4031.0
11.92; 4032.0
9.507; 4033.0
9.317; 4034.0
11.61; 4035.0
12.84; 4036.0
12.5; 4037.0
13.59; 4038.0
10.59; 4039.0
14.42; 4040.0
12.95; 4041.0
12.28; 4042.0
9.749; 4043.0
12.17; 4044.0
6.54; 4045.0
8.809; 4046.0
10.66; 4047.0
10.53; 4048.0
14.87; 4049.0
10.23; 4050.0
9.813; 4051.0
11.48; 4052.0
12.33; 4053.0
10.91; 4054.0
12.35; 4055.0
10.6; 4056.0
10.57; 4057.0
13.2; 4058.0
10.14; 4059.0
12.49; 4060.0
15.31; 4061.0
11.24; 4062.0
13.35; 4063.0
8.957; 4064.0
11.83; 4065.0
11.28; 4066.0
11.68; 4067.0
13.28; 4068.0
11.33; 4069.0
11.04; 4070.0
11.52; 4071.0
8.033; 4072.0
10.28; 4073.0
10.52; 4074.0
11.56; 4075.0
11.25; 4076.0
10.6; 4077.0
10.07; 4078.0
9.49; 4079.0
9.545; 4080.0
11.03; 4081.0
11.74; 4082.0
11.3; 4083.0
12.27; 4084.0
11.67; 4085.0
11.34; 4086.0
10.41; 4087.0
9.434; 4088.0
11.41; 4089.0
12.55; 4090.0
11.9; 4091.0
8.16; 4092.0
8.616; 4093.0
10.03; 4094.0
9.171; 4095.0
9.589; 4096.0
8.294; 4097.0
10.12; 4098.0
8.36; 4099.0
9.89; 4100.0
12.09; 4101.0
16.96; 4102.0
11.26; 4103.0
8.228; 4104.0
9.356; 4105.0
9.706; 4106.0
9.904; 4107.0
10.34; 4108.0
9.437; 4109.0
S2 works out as 1.2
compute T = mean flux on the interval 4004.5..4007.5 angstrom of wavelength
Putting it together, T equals 11.7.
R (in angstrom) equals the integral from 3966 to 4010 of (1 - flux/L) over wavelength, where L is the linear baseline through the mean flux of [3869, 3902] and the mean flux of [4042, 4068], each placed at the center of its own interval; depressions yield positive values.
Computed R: 2.0 angstrom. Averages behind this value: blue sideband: 9.24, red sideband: 11.3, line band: 10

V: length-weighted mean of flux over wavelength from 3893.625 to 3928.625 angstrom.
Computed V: 11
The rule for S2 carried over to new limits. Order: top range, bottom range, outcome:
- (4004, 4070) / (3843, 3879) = 1.15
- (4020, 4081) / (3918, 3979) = 1.26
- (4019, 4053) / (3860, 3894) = 1.25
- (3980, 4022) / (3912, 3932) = 1.10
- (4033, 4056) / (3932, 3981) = 1.28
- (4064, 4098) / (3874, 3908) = 1.27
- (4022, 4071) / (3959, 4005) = 1.25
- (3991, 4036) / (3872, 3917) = 1.25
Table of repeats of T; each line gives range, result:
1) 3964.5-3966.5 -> 7.72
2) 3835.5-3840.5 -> 7.48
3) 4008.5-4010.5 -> 12.5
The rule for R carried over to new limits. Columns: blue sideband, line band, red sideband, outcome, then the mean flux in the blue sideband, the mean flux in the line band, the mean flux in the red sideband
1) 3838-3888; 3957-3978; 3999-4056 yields 6.1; 10.4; 7.94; 11.6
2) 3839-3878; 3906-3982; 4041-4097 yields 7.3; 10.9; 9.87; 10.9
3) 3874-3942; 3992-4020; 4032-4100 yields -3.0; 9.83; 11.7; 11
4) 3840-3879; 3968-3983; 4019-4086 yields 4.3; 11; 8.04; 11.4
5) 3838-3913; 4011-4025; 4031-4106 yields -1.0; 10.2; 11.6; 11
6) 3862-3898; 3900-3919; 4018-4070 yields -2.6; 9.68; 11.4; 11.6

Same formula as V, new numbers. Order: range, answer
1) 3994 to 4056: 11.6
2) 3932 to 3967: 9.93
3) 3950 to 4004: 9.78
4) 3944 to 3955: 11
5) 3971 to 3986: 8.56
